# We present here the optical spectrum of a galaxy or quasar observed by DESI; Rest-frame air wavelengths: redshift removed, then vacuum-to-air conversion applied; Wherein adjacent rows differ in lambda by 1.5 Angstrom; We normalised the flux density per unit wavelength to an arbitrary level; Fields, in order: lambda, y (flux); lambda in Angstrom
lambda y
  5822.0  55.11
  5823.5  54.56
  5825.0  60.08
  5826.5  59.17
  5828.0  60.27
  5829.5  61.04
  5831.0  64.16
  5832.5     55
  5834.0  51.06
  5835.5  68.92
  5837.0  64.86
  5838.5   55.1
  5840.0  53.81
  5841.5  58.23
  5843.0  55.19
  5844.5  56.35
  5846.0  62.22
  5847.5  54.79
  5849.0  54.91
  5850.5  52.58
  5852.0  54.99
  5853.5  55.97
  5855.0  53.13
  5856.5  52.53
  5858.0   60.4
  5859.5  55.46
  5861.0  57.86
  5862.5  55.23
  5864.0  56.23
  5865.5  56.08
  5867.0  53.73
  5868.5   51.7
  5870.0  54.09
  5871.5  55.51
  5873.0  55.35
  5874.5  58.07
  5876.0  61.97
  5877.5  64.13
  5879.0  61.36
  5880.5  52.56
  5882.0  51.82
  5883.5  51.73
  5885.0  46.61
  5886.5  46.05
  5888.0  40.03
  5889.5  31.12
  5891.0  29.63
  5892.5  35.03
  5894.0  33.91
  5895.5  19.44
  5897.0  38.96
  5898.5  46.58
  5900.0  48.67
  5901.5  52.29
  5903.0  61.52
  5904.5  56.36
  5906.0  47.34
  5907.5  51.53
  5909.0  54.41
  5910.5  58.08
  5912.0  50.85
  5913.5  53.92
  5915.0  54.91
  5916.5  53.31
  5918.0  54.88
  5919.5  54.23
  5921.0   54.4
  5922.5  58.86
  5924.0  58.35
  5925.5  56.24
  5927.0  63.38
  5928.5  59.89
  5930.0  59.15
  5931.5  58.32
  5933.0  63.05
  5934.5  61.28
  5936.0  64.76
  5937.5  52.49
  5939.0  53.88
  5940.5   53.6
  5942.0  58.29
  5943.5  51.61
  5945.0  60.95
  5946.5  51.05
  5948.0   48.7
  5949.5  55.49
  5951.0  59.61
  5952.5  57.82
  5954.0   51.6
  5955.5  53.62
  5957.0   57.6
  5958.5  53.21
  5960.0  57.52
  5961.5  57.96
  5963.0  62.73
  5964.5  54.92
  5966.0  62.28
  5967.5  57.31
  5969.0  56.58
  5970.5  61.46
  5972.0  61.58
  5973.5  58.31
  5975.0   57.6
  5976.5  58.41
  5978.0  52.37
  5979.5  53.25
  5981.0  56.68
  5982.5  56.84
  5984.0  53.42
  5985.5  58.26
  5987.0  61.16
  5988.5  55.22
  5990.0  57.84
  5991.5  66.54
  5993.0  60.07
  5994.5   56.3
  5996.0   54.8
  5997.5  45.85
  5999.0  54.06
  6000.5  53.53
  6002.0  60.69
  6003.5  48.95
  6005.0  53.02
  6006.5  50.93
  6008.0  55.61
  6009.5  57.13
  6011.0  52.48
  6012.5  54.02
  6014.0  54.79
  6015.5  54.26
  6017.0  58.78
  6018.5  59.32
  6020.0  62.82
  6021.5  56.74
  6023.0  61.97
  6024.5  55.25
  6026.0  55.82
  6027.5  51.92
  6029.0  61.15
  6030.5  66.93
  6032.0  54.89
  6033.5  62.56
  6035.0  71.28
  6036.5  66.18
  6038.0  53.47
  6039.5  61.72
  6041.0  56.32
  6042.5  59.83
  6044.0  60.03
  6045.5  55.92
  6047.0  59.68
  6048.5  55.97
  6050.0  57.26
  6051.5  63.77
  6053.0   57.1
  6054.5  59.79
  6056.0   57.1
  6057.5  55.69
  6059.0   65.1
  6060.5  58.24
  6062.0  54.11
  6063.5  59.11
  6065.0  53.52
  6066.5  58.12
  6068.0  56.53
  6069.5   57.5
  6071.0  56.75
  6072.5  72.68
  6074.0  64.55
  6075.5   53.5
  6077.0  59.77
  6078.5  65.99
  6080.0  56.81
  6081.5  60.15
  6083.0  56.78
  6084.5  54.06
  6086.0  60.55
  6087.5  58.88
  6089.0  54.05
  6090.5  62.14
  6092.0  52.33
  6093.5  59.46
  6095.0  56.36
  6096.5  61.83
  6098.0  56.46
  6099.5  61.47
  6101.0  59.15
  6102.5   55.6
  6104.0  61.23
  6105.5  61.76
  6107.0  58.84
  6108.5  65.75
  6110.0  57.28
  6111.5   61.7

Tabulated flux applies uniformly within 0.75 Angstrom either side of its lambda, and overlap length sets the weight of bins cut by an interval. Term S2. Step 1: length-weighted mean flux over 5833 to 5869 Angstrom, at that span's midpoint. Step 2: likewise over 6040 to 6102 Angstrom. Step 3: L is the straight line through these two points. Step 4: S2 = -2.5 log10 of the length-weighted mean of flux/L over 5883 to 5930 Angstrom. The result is 0.16 mag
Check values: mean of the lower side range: 56.3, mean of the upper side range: 58.6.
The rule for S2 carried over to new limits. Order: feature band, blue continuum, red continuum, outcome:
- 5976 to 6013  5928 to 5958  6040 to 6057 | 0.038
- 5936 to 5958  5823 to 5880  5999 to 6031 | 0.032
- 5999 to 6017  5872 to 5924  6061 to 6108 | 0.015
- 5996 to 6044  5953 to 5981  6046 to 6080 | 0.020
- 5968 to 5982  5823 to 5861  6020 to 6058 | 0.024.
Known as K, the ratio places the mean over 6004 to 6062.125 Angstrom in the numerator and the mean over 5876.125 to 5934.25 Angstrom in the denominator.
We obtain 1.14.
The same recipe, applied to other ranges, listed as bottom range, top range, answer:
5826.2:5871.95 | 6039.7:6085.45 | 1.04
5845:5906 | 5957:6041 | 1.13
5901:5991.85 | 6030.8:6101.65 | 1.04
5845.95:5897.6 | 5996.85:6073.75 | 1.14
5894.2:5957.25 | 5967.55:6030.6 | 1.05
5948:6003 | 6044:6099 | 1.03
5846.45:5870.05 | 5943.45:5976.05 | 1.03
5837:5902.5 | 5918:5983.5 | 1.11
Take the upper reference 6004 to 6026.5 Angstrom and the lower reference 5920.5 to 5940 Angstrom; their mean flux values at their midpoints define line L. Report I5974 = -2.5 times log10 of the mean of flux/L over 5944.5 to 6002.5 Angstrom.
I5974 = 0.01 mag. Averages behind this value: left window 58.8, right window 56.1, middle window 56.7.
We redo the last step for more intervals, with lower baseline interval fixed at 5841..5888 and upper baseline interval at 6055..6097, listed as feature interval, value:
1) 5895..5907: 0.18 mag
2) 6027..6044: -0.05 mag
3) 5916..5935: -0.04 mag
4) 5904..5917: 0.05 mag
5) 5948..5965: 0.01 mag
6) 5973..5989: 0.01 mag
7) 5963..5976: -0.04 mag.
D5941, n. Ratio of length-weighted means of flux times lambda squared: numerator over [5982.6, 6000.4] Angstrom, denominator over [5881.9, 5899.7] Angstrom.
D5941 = 1.5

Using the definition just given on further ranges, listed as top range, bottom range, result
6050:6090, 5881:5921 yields 1.32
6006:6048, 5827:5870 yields 1.09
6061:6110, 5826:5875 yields 1.12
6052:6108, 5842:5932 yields 1.19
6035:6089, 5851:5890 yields 1.17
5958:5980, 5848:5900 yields 1.19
